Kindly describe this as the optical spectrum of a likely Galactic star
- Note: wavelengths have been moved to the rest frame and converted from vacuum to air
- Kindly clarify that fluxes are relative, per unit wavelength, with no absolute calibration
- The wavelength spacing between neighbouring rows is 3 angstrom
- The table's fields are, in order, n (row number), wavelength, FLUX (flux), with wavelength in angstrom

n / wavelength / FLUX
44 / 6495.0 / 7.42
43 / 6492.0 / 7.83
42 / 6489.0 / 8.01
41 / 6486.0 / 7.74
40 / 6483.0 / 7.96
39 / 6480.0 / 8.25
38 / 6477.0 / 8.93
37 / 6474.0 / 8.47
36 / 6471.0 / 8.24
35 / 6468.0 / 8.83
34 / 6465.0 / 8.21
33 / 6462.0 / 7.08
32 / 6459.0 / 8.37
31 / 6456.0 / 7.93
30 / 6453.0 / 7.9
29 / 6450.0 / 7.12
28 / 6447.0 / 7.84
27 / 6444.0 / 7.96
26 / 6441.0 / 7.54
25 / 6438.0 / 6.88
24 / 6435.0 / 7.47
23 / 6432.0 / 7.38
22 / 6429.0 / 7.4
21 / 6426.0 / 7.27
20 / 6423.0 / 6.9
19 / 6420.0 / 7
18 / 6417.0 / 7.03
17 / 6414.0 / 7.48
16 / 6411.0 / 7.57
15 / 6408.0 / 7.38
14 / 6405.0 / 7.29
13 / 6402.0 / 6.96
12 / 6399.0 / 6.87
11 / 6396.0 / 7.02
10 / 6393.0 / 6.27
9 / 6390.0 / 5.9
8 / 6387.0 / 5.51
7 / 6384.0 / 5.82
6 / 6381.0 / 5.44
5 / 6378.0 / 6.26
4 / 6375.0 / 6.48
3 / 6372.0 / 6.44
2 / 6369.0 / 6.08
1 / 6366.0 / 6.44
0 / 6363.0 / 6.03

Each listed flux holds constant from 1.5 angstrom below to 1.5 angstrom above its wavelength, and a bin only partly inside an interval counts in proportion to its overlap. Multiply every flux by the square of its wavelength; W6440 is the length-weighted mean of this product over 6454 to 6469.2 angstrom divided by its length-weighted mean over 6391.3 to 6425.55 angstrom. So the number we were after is 1.16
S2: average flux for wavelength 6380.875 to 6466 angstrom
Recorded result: 7.15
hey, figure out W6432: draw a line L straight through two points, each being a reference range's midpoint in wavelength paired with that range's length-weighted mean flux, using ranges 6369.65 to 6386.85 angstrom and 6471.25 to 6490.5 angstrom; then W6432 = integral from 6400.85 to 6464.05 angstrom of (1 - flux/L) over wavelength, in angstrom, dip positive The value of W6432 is -2.1 angstrom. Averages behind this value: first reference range 6.04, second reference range 8.23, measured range 7.43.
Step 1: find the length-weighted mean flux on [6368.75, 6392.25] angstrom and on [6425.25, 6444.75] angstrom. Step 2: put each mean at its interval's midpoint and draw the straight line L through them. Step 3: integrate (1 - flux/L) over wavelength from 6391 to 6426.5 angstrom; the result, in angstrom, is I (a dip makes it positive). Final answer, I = -1.82 angstrom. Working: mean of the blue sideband 6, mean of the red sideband 7.4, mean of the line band 7.06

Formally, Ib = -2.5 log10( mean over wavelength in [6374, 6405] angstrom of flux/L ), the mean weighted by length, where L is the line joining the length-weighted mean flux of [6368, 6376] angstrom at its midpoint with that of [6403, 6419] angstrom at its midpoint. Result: 0.08 mag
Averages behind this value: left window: 6.34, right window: 7.33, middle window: 6.3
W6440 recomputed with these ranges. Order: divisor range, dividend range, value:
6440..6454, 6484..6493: 1.04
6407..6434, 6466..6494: 1.15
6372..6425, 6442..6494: 1.23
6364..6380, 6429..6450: 1.21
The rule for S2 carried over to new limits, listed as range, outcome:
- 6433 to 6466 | 7.65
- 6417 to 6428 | 7.07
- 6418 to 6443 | 7.24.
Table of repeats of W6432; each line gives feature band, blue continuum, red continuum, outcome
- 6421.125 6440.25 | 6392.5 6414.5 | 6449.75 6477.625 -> 0.9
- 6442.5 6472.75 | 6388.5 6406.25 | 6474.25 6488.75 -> -0.6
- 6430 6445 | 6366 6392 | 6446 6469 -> 0.0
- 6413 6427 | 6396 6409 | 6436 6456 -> 0.3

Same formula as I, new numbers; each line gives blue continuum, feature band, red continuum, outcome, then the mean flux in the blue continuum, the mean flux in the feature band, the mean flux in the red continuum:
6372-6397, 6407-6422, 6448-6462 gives -1.1 angstrom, 6.09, 7.28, 7.75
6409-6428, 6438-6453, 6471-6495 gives 0.1 angstrom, 7.22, 7.57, 8.13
